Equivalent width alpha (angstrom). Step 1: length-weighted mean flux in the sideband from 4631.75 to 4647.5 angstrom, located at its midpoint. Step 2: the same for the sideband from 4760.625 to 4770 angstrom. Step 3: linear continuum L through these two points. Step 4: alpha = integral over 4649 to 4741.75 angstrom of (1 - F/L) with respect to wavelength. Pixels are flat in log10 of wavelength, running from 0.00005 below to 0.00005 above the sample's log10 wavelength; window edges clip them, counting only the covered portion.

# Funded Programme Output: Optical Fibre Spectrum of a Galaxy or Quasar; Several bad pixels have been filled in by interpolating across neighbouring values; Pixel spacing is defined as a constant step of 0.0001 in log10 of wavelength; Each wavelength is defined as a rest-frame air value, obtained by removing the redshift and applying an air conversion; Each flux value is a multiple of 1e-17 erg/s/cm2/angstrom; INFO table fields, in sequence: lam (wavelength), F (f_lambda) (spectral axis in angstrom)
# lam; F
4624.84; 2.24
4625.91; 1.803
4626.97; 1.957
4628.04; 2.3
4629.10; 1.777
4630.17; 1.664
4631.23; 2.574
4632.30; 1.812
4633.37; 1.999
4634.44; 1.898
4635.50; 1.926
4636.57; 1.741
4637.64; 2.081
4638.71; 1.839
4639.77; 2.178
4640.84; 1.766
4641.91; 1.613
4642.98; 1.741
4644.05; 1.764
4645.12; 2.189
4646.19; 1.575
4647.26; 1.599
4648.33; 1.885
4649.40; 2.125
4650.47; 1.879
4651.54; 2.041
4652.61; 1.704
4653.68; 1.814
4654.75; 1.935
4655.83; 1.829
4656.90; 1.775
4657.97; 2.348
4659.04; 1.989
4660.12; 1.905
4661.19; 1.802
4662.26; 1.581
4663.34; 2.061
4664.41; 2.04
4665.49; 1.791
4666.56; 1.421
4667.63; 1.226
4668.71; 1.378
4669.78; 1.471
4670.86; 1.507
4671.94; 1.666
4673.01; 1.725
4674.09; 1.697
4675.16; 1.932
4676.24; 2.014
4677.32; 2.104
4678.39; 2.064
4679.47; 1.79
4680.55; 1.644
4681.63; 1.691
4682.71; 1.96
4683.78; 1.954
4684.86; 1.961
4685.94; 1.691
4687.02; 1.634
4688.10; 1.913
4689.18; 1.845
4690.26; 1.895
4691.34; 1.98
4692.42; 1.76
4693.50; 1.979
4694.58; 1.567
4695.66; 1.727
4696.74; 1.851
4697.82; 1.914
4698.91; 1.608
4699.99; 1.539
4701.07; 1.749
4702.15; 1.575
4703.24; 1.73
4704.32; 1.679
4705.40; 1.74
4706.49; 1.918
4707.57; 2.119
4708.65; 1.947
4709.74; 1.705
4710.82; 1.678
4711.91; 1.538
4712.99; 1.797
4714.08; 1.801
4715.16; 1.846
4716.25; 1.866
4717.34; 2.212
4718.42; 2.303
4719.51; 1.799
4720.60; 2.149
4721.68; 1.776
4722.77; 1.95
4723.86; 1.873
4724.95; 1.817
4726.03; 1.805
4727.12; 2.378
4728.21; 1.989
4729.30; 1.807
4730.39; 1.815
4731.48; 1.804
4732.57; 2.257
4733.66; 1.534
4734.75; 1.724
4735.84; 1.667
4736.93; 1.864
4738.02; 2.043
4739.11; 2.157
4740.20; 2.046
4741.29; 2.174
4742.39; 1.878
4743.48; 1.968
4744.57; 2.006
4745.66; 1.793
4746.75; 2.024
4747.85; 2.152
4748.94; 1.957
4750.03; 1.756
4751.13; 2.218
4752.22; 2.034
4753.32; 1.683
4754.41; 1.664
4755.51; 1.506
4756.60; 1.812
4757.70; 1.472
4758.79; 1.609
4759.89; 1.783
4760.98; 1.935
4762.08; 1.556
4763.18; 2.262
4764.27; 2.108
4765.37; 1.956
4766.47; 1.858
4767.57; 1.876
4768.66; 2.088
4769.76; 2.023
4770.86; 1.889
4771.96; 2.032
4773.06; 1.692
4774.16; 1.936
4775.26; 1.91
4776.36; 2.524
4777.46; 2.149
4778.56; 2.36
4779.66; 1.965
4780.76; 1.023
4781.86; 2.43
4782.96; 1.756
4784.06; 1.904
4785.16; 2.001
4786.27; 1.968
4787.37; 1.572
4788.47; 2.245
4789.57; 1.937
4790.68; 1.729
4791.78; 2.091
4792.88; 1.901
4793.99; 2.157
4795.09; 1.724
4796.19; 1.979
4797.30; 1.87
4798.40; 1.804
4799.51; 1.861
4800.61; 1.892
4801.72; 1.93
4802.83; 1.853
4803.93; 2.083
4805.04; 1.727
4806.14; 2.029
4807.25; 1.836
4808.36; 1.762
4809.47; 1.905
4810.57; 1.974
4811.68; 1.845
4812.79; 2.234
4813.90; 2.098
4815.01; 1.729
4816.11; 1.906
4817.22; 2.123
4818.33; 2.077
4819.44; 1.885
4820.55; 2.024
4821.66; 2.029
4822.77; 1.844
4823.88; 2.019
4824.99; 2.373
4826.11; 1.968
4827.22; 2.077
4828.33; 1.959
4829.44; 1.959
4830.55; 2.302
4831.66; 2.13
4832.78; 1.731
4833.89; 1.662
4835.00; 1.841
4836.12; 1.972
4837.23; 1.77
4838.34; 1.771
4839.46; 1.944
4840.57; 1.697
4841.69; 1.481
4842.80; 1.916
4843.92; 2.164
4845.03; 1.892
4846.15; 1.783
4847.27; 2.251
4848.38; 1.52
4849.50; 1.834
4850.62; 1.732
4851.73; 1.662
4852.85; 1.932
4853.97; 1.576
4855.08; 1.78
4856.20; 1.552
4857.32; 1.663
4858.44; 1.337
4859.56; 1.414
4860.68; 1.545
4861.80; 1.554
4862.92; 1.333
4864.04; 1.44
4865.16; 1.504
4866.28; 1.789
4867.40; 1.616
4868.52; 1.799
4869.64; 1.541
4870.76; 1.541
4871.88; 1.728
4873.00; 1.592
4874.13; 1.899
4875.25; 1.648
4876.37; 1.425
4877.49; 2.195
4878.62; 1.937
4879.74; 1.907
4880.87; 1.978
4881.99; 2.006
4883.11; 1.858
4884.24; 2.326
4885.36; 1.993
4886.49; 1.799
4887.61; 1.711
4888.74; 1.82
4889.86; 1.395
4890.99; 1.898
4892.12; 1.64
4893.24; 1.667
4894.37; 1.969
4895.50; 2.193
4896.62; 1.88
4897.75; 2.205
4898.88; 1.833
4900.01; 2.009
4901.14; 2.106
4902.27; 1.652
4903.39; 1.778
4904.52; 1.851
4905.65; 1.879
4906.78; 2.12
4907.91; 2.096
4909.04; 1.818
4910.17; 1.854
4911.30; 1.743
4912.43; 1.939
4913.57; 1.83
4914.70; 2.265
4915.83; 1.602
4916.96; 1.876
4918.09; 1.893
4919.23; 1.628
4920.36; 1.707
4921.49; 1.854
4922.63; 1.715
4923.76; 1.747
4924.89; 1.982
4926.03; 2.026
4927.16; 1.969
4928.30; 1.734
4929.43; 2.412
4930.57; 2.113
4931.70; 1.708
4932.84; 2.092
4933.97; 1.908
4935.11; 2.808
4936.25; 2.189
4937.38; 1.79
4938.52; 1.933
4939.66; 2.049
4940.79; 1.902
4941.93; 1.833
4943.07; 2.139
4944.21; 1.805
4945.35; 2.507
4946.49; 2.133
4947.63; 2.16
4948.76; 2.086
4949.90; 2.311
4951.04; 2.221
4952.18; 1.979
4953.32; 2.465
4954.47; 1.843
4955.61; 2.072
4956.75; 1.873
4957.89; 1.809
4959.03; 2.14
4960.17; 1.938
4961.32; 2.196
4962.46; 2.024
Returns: 2.9 angstrom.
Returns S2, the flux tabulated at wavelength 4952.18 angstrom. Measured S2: 1.979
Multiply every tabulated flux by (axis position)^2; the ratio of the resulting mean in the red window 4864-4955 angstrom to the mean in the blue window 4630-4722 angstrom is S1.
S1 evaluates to 1.15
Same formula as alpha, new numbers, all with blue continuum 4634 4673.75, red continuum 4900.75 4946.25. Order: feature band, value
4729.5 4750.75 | -0.9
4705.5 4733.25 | -1.1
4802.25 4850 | -0.9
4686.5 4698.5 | 0.0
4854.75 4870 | 2.8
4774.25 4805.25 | -1.1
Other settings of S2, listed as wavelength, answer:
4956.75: 1.873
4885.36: 1.993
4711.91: 1.538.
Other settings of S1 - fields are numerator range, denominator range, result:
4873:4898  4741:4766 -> 1.05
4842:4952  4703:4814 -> 1.04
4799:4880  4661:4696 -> 1.10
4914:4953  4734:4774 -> 1.14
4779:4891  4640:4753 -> 1.05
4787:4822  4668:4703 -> 1.15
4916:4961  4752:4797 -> 1.13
